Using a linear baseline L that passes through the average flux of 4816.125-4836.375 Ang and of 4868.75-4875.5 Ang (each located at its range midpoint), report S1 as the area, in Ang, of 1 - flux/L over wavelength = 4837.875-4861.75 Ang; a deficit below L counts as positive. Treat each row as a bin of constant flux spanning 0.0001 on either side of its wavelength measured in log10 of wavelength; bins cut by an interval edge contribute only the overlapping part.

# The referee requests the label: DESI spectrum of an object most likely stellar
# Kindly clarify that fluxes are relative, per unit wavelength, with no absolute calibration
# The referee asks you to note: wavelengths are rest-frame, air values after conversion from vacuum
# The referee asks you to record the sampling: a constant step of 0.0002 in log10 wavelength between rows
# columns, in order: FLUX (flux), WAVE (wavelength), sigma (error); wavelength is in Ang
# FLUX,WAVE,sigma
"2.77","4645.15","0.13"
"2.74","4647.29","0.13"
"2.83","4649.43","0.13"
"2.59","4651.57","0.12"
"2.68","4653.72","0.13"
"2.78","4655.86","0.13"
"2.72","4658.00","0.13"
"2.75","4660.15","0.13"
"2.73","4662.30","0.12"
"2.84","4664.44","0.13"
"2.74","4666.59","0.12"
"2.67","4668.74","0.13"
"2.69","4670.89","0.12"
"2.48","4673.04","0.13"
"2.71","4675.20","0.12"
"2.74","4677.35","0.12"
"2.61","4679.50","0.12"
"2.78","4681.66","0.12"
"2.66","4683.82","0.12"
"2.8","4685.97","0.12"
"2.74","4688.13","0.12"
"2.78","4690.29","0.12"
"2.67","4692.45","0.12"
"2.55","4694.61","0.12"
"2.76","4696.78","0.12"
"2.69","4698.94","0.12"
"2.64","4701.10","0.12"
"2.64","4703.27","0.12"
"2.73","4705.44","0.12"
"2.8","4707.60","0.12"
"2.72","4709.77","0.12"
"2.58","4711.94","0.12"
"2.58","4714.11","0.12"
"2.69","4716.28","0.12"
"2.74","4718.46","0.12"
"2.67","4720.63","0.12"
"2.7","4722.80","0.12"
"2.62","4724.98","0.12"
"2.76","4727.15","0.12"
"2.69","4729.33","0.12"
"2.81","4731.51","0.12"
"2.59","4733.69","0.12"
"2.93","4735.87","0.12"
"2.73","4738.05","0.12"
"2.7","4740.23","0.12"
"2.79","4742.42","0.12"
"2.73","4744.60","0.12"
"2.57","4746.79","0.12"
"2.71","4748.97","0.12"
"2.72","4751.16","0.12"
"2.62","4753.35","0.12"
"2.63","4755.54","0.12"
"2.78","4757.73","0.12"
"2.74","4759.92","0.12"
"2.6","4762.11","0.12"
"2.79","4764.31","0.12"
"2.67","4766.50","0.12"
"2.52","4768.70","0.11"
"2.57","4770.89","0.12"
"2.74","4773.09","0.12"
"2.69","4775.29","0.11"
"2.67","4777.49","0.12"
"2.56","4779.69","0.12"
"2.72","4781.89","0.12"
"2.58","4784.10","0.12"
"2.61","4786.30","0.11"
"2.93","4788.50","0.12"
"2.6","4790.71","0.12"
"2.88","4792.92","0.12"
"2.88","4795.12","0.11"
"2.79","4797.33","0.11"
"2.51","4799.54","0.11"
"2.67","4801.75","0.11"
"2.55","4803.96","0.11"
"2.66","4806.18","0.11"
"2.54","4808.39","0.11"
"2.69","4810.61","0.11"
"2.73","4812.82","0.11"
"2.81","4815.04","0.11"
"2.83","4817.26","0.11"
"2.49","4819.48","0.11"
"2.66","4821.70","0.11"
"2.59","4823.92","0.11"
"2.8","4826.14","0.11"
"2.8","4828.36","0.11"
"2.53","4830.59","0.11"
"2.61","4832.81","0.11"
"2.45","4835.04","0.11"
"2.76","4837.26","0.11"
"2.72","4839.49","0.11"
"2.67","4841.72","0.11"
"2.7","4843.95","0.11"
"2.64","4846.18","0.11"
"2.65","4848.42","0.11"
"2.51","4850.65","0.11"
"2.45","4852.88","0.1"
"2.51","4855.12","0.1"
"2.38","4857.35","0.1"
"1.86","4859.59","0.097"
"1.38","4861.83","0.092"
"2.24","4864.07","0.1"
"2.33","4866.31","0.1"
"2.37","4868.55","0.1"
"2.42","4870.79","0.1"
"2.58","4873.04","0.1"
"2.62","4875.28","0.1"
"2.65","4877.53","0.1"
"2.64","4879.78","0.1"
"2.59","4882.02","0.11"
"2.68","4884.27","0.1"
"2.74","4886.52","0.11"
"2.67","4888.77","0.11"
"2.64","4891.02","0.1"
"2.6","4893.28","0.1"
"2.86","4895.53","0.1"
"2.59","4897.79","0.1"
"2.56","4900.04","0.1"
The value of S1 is 1.0 Ang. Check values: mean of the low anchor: 2.64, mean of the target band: 2.46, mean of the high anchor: 2.51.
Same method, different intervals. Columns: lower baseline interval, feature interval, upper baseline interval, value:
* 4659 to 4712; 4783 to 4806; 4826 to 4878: -1.30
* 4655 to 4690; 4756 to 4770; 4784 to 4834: 0.09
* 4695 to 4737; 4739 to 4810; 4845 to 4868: -4.14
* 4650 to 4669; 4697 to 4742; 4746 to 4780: -0.20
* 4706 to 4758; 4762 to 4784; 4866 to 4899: 0.19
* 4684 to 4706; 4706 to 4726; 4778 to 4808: 0.11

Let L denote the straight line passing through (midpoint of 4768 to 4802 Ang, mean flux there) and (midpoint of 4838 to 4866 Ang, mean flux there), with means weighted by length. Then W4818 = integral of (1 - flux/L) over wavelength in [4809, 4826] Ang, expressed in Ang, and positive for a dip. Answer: -1.0 Ang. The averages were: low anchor 2.69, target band 2.69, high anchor 2.39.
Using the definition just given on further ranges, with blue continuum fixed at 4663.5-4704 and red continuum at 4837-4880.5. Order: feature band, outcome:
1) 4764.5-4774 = -0.2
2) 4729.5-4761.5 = -1.3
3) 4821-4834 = -0.9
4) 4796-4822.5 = -1.5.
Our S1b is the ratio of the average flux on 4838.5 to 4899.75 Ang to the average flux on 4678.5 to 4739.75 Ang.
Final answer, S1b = 0.93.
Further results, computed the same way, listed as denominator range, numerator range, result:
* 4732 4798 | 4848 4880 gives 0.87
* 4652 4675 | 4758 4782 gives 0.98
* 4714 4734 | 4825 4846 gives 0.99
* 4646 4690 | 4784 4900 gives 0.95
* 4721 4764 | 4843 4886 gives 0.90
